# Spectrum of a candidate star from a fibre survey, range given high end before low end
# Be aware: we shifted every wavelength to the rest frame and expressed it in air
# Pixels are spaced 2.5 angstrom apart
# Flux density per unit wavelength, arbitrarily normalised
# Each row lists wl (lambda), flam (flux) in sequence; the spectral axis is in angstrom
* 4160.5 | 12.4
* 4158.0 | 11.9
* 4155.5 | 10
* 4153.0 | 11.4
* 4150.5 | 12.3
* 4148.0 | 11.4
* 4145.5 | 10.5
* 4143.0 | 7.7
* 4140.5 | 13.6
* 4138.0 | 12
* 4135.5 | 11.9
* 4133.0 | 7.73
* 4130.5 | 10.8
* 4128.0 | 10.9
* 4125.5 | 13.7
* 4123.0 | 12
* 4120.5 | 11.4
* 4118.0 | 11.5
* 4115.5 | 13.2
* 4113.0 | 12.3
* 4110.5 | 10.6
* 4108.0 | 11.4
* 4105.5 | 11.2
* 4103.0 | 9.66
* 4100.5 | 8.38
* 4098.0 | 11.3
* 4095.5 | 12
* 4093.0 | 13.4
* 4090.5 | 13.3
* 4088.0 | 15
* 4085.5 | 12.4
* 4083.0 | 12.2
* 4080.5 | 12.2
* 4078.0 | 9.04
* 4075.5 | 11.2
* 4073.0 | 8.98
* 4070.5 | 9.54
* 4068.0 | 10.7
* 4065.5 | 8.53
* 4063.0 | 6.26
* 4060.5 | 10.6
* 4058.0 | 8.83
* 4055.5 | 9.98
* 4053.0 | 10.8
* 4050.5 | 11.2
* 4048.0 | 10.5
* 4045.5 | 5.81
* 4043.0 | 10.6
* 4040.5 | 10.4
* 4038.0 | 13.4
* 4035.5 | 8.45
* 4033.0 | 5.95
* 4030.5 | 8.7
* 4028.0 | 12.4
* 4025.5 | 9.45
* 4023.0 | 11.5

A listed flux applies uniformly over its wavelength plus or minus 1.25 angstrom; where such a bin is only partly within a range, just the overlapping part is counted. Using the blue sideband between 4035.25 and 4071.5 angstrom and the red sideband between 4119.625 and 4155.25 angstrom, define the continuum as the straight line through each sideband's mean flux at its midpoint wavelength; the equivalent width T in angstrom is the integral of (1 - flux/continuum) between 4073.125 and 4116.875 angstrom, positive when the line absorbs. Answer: -4.9 angstrom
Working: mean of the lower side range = 9.74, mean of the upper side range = 11.2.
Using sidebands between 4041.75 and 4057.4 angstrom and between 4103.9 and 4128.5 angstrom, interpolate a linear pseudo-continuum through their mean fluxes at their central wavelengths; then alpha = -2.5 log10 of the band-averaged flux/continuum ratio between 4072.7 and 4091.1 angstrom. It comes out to -0.105 mag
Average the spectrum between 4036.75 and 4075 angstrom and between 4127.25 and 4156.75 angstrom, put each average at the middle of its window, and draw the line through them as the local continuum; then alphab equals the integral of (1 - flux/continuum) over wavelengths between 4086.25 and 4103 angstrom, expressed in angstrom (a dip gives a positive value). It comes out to -2.9 angstrom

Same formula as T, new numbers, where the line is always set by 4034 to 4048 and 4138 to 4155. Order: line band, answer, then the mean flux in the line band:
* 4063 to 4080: 1.0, 9.53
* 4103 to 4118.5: -1.3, 11.5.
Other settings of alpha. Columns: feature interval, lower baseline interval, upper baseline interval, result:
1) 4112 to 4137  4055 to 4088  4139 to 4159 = -0.070 mag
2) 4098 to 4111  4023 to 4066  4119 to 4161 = 0.032 mag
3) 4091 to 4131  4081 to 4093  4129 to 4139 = 0.026 mag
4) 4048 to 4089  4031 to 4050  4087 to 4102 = 0.038 mag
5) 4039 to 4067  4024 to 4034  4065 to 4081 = 0.022 mag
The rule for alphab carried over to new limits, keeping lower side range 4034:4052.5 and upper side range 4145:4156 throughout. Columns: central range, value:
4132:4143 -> 0.1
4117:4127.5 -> -1.1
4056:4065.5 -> 1.4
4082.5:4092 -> -2.5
